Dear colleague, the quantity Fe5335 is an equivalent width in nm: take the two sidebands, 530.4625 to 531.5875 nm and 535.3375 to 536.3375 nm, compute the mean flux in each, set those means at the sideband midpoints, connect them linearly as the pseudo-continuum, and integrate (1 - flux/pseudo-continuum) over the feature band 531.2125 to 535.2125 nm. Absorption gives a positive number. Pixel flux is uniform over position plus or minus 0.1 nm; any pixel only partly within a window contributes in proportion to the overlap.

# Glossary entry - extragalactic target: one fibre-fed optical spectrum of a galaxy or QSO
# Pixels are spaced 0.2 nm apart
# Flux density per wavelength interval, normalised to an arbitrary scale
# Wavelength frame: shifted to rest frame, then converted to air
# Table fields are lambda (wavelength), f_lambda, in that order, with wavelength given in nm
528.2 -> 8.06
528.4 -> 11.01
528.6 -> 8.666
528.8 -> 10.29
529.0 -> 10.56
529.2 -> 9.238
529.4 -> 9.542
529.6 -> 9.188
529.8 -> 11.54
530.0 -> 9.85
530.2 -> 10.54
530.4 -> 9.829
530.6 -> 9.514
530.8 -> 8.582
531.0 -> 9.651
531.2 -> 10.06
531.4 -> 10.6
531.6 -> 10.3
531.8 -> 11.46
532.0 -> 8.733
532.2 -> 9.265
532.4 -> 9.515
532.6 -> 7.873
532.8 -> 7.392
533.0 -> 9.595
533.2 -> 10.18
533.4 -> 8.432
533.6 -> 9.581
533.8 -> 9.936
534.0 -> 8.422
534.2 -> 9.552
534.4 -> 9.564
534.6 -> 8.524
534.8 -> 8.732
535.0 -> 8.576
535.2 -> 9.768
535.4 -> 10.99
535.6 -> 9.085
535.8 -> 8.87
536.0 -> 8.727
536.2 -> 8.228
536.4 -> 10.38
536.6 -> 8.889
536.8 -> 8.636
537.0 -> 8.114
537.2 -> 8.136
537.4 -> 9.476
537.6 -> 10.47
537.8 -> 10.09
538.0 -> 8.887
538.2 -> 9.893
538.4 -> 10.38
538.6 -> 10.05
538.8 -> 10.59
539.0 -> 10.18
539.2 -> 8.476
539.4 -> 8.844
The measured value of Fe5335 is 0.071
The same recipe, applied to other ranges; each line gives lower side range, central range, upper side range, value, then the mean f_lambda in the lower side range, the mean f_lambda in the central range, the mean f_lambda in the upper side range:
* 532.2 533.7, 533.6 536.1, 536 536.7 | -0.06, 8.96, 9.24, 9.1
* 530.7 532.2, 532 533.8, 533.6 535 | 0.09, 9.87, 9.02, 9.12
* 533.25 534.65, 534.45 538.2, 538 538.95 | 0.19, 9.2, 9.17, 10.1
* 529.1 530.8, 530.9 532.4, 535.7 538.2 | -0.05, 9.83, 9.98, 9.11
